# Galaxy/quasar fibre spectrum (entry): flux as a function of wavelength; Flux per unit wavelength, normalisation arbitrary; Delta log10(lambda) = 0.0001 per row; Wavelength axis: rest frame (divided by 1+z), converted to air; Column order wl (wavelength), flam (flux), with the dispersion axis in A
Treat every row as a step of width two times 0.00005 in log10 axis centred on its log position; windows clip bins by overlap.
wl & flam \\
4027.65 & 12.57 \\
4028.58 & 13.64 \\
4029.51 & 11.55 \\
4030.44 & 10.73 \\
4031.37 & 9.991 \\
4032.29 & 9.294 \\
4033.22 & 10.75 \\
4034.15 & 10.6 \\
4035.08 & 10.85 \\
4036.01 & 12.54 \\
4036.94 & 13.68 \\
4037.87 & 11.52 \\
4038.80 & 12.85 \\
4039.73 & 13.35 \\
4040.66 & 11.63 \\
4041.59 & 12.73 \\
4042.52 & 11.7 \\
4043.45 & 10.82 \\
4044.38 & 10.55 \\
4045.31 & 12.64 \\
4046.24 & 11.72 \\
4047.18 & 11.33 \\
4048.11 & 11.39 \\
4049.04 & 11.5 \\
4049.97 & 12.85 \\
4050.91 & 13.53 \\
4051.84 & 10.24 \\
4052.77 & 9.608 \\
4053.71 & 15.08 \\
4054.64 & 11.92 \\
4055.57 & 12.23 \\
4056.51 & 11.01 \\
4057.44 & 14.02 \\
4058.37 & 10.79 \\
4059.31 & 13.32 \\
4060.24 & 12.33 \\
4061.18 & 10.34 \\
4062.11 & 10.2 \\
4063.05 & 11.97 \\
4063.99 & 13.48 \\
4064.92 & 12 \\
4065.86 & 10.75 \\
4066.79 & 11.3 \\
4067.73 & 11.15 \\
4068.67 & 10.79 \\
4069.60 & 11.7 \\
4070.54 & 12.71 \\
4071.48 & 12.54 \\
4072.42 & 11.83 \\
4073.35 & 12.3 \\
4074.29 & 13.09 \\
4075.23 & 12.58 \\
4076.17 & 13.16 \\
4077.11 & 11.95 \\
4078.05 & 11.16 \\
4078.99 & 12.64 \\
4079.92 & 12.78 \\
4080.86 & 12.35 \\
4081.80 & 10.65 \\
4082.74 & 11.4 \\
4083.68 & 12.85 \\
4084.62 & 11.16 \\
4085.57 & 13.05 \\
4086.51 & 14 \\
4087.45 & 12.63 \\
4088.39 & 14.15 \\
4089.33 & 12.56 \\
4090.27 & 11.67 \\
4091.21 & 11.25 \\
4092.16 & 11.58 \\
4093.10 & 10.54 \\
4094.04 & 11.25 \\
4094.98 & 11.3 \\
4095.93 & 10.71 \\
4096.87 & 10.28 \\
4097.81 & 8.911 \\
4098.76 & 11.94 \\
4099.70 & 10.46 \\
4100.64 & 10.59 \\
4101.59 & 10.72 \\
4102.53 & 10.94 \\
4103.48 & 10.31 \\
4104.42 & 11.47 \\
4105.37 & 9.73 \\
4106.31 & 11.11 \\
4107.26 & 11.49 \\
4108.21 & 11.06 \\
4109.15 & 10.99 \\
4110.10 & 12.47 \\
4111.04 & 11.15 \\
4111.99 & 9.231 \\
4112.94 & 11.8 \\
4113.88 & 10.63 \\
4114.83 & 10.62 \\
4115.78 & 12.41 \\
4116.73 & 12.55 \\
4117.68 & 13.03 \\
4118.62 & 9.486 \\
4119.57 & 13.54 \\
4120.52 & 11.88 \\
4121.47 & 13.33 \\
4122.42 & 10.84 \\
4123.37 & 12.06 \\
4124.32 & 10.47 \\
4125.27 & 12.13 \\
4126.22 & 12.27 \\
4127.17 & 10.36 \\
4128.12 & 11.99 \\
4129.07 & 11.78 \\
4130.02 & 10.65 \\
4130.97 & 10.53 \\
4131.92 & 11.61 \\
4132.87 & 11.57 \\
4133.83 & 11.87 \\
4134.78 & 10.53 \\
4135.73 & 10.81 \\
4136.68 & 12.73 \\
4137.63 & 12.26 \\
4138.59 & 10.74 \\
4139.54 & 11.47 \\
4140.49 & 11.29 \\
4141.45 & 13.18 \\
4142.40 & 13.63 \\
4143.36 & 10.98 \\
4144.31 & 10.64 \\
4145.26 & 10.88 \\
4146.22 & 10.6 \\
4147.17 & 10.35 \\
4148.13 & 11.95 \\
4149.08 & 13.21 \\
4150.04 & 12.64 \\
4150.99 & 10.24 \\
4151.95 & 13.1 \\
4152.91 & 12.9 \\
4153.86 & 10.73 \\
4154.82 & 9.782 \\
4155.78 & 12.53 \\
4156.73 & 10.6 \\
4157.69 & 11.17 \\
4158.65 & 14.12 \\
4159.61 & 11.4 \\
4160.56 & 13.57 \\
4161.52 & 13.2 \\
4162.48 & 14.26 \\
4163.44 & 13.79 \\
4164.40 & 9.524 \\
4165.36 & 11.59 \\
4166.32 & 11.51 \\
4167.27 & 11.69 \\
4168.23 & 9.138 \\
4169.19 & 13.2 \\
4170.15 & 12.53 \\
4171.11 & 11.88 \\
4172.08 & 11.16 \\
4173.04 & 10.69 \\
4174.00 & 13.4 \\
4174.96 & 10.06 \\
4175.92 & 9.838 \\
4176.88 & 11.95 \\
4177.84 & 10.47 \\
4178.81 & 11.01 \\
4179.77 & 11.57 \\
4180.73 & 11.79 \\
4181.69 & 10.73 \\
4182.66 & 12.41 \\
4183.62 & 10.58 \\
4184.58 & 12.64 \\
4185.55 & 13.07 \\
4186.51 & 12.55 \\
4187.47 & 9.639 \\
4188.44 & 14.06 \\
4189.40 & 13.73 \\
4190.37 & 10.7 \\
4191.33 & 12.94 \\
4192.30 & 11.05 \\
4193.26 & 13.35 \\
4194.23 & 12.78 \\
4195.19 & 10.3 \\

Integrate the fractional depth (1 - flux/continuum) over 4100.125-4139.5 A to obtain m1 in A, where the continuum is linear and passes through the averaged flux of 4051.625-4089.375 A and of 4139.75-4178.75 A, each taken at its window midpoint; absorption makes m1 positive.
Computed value 1.8 A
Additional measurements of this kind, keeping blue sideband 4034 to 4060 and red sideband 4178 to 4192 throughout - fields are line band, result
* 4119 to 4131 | 0.3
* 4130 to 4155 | 0.8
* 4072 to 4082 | -0.2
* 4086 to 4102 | 0.7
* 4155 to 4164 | -0.5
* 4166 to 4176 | 0.4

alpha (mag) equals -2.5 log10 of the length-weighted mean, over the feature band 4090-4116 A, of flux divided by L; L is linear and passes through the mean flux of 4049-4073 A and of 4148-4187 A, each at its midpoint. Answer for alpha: 0.089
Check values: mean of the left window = 11.9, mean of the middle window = 10.9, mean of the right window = 11.8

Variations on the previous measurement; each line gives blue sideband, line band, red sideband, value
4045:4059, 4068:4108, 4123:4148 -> 0.009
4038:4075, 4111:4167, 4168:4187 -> -0.001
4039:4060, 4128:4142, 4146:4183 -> 0.023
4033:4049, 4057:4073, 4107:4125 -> -0.011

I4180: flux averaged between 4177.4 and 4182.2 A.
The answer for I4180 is 11.1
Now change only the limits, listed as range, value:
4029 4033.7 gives 10.5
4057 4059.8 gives 12.7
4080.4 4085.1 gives 11.7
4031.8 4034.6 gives 10.2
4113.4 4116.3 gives 11.2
